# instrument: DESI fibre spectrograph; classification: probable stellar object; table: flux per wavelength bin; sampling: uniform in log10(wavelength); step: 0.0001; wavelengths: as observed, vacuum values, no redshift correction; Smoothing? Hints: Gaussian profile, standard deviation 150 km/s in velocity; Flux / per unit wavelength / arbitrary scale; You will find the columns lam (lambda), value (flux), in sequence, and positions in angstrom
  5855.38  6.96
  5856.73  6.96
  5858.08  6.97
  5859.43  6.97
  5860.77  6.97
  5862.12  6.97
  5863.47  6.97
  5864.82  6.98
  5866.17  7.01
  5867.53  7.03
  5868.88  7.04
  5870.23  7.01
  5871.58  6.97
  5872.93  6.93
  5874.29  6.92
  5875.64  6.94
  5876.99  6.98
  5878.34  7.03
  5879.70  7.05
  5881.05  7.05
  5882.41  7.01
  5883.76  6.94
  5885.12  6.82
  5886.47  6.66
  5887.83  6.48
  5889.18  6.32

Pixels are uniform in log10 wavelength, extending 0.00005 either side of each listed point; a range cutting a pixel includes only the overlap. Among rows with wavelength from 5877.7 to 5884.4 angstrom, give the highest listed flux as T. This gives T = 7.05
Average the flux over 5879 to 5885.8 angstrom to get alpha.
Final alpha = 6.97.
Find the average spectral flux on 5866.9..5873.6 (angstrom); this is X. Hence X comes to 7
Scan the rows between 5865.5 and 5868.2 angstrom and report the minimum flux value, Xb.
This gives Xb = 7.01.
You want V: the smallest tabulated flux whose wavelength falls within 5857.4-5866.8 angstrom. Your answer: 6.97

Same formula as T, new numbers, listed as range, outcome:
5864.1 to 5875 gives 7.04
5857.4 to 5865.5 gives 6.98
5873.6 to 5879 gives 7.03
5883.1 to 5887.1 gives 6.94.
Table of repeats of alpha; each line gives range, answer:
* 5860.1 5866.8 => 6.99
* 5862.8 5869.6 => 7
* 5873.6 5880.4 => 6.98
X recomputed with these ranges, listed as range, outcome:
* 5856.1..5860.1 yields 6.97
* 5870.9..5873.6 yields 6.96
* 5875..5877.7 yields 6.98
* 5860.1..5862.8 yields 6.98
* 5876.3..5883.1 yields 7.03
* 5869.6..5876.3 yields 6.95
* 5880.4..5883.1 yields 7.03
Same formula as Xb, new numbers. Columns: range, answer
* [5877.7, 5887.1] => 6.66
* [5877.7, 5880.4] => 7.03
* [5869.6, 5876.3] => 6.92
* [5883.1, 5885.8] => 6.82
